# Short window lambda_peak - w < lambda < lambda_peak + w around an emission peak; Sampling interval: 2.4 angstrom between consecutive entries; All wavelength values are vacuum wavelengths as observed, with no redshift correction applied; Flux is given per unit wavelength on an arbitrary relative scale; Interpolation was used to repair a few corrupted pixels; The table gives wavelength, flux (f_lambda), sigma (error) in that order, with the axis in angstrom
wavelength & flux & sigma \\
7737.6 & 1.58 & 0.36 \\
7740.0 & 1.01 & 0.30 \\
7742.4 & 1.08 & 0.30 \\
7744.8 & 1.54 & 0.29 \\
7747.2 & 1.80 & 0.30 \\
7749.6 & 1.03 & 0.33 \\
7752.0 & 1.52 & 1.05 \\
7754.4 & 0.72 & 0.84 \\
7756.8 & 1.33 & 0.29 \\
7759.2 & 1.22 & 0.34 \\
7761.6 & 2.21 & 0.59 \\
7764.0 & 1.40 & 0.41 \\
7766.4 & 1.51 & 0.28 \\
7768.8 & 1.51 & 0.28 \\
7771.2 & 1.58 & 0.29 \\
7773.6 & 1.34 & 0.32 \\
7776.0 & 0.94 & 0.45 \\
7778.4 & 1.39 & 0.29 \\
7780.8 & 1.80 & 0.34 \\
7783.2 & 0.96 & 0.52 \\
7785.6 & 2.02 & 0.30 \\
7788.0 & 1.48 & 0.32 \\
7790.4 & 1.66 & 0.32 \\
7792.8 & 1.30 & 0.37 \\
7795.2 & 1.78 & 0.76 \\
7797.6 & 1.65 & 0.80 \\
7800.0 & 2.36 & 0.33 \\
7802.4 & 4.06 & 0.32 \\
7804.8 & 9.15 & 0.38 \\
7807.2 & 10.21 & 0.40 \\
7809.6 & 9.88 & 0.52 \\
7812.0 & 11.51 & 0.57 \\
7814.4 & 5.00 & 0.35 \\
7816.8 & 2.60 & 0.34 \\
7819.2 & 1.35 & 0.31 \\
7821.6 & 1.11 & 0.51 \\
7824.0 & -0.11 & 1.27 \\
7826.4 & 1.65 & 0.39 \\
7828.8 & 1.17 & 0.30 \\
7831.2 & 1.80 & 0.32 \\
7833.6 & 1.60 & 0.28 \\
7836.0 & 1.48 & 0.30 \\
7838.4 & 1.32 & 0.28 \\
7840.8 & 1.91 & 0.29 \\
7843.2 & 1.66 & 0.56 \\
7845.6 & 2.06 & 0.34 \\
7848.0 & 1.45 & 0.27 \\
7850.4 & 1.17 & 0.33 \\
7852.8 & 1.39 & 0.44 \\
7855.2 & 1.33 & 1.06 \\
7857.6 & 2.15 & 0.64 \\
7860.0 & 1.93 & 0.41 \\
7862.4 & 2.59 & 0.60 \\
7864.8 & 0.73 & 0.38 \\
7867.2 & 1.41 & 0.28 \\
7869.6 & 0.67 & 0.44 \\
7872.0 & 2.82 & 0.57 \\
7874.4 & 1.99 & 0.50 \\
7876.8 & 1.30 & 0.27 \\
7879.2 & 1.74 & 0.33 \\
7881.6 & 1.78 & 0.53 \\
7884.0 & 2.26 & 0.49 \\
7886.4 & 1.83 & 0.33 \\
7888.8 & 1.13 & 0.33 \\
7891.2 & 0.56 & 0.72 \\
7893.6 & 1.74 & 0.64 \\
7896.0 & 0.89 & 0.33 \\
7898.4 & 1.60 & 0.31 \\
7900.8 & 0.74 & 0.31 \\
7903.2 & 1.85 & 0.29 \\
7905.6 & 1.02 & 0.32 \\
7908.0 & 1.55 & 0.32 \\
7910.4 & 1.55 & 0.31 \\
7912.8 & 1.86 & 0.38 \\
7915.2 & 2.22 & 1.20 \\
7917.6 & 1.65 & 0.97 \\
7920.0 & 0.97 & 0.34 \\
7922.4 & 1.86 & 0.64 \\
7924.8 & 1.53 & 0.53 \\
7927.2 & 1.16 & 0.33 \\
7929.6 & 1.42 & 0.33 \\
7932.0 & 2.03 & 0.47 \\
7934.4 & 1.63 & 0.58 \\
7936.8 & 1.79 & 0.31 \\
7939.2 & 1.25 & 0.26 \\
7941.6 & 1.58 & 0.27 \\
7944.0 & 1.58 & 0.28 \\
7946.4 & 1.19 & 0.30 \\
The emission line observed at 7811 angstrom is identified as [O II]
